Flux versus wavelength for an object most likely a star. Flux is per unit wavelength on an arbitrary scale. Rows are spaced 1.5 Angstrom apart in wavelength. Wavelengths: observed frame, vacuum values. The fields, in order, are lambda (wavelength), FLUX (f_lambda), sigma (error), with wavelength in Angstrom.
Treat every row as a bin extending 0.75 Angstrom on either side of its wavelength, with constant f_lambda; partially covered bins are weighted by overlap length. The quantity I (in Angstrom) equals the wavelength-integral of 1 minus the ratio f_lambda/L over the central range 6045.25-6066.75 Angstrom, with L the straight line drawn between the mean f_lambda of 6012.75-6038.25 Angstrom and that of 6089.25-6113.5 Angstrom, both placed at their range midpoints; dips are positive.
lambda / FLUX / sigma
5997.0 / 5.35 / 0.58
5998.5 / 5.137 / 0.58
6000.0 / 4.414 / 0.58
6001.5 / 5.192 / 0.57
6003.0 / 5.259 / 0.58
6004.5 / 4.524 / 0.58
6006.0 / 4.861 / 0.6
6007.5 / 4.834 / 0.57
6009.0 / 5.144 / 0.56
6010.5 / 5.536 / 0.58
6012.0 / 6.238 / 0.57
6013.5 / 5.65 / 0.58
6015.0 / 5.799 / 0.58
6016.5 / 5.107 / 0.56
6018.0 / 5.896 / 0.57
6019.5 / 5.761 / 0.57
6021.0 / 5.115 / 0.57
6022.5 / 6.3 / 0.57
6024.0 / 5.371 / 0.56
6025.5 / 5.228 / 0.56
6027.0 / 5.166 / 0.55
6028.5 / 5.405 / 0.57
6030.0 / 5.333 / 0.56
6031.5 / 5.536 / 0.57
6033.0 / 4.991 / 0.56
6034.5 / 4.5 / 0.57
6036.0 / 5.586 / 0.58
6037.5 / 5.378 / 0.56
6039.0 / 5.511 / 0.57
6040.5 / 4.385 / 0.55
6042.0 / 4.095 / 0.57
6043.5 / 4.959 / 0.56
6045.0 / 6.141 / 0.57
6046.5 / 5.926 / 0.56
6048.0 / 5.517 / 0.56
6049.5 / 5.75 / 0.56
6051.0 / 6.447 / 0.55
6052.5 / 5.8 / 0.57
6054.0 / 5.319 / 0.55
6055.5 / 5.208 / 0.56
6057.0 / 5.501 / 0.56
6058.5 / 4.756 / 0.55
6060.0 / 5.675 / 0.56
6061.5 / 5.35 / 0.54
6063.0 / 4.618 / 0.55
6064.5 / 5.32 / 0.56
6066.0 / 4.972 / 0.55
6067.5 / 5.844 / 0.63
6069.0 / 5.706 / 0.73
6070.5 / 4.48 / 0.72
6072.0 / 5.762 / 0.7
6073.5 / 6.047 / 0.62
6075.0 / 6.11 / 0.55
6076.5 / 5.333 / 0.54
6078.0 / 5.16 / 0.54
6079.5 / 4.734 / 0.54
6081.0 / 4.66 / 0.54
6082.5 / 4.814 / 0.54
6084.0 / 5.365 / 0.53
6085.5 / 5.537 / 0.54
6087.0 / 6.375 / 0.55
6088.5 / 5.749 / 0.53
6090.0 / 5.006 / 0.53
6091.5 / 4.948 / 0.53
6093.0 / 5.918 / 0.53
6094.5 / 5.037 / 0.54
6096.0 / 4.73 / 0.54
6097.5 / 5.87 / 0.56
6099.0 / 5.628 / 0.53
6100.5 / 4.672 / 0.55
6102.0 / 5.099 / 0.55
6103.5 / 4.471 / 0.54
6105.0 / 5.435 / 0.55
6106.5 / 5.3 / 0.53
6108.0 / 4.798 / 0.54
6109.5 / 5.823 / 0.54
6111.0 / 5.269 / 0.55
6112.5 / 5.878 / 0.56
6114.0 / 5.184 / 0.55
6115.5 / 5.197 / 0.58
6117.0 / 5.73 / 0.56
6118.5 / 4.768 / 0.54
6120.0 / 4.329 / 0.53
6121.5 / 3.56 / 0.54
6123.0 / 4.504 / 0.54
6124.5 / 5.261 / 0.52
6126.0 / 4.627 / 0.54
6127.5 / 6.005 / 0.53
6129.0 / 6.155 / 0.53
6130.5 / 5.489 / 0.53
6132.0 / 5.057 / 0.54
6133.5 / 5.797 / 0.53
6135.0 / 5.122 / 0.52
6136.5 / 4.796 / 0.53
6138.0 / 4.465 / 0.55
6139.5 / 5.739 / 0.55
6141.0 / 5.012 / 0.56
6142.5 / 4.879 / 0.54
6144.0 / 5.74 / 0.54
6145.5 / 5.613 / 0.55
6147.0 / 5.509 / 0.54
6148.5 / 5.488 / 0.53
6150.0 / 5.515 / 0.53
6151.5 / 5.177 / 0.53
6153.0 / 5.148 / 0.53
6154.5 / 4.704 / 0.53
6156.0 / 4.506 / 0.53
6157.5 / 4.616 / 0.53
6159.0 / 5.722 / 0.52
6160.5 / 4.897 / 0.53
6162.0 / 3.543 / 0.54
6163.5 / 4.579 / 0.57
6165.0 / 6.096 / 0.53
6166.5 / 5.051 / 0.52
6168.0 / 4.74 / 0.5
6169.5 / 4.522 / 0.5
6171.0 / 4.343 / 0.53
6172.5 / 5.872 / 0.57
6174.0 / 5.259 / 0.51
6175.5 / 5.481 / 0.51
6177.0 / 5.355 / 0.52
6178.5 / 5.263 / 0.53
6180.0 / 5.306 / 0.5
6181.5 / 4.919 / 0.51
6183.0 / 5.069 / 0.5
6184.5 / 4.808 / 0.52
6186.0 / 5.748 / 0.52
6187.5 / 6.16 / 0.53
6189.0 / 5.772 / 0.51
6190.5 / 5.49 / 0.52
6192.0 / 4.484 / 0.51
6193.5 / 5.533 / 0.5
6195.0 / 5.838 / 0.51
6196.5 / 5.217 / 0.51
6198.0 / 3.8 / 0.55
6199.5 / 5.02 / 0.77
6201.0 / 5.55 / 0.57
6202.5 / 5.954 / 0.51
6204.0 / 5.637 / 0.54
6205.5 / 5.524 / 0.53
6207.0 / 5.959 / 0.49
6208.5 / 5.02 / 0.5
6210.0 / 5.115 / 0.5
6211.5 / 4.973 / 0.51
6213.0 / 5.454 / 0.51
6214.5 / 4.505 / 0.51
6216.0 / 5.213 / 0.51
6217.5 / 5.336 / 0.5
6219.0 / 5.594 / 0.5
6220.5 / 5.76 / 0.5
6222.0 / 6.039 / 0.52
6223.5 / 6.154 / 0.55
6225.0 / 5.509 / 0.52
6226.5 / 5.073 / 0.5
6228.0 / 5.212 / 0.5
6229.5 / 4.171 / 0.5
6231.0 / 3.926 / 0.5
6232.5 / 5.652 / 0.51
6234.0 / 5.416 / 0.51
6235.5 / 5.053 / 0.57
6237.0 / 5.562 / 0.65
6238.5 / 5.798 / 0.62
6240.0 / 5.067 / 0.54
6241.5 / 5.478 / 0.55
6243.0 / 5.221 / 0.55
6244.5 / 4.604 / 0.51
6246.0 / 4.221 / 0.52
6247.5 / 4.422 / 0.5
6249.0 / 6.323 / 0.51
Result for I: -0.4 Angstrom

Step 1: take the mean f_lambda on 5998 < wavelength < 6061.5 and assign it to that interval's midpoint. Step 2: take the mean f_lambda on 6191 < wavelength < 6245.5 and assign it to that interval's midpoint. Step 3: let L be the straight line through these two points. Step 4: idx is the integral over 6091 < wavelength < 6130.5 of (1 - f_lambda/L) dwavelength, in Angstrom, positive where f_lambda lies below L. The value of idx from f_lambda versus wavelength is 1.0 Angstrom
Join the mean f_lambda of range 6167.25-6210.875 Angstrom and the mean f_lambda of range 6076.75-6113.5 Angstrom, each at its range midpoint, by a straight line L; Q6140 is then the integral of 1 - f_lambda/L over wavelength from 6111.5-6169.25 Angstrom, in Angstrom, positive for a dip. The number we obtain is 1.7 Angstrom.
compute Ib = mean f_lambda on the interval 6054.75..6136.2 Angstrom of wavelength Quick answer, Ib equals 5.25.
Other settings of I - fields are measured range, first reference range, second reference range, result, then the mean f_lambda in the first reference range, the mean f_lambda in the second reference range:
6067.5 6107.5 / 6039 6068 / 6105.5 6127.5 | -0.9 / 5.35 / 5.05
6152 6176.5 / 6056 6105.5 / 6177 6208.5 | 1.8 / 5.29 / 5.34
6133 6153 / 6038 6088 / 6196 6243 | 0.2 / 5.37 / 5.28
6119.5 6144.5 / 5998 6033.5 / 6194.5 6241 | 1.0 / 5.33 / 5.29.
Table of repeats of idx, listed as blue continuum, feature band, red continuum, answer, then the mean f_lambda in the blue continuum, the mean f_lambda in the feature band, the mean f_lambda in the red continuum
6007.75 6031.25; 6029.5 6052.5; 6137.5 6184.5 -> 0.44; 5.52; 5.35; 5.1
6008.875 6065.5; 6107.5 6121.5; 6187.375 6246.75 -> 0.54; 5.4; 5.14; 5.27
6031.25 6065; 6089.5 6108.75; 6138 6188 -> 0.33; 5.31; 5.15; 5.15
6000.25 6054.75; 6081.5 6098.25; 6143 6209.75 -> -0.25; 5.37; 5.38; 5.21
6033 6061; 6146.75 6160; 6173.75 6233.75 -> 0.44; 5.35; 5.14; 5.3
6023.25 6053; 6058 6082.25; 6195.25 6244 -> 0.26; 5.35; 5.28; 5.28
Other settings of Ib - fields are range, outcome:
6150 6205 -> 5.15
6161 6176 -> 4.94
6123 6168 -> 5.16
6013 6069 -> 5.39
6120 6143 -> 5.08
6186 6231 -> 5.33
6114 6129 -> 4.97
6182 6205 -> 5.34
